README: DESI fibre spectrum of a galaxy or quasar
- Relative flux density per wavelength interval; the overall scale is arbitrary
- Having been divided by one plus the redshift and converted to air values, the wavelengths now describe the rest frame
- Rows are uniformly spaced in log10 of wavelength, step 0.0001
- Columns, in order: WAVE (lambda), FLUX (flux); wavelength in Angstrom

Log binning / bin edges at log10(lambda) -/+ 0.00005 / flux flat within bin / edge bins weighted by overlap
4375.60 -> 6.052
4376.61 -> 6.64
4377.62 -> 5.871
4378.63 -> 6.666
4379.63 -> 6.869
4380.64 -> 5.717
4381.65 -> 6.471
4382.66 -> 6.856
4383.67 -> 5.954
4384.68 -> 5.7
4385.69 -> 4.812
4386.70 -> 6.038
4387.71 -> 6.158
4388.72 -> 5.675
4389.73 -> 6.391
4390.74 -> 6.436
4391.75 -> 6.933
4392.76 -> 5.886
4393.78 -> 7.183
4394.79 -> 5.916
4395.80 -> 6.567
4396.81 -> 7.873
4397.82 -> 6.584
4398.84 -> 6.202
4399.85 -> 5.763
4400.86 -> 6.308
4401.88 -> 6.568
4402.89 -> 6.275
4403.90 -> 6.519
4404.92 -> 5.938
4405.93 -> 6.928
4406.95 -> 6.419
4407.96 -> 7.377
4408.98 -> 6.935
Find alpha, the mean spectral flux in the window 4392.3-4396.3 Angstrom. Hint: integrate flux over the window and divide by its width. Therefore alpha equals 6.39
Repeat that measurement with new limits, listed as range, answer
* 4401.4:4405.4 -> 6.33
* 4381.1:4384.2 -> 6.4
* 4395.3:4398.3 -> 7.02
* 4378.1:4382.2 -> 6.44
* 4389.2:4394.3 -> 6.56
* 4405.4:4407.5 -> 6.69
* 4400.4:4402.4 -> 6.43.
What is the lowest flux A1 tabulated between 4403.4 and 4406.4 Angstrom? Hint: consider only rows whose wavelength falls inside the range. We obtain 5.938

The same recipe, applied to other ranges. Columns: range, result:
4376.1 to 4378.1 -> 5.871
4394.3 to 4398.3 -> 5.916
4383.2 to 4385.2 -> 5.7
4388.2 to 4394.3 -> 5.675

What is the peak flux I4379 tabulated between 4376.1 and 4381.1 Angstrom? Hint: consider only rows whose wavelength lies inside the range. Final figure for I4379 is 6.869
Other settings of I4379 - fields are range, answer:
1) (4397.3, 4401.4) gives 6.584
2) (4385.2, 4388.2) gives 6.158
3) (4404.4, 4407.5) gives 6.928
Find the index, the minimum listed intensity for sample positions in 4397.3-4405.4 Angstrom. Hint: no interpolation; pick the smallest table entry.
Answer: 5.763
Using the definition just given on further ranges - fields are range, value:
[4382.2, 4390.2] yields 4.812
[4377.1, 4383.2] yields 5.717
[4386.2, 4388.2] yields 6.038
